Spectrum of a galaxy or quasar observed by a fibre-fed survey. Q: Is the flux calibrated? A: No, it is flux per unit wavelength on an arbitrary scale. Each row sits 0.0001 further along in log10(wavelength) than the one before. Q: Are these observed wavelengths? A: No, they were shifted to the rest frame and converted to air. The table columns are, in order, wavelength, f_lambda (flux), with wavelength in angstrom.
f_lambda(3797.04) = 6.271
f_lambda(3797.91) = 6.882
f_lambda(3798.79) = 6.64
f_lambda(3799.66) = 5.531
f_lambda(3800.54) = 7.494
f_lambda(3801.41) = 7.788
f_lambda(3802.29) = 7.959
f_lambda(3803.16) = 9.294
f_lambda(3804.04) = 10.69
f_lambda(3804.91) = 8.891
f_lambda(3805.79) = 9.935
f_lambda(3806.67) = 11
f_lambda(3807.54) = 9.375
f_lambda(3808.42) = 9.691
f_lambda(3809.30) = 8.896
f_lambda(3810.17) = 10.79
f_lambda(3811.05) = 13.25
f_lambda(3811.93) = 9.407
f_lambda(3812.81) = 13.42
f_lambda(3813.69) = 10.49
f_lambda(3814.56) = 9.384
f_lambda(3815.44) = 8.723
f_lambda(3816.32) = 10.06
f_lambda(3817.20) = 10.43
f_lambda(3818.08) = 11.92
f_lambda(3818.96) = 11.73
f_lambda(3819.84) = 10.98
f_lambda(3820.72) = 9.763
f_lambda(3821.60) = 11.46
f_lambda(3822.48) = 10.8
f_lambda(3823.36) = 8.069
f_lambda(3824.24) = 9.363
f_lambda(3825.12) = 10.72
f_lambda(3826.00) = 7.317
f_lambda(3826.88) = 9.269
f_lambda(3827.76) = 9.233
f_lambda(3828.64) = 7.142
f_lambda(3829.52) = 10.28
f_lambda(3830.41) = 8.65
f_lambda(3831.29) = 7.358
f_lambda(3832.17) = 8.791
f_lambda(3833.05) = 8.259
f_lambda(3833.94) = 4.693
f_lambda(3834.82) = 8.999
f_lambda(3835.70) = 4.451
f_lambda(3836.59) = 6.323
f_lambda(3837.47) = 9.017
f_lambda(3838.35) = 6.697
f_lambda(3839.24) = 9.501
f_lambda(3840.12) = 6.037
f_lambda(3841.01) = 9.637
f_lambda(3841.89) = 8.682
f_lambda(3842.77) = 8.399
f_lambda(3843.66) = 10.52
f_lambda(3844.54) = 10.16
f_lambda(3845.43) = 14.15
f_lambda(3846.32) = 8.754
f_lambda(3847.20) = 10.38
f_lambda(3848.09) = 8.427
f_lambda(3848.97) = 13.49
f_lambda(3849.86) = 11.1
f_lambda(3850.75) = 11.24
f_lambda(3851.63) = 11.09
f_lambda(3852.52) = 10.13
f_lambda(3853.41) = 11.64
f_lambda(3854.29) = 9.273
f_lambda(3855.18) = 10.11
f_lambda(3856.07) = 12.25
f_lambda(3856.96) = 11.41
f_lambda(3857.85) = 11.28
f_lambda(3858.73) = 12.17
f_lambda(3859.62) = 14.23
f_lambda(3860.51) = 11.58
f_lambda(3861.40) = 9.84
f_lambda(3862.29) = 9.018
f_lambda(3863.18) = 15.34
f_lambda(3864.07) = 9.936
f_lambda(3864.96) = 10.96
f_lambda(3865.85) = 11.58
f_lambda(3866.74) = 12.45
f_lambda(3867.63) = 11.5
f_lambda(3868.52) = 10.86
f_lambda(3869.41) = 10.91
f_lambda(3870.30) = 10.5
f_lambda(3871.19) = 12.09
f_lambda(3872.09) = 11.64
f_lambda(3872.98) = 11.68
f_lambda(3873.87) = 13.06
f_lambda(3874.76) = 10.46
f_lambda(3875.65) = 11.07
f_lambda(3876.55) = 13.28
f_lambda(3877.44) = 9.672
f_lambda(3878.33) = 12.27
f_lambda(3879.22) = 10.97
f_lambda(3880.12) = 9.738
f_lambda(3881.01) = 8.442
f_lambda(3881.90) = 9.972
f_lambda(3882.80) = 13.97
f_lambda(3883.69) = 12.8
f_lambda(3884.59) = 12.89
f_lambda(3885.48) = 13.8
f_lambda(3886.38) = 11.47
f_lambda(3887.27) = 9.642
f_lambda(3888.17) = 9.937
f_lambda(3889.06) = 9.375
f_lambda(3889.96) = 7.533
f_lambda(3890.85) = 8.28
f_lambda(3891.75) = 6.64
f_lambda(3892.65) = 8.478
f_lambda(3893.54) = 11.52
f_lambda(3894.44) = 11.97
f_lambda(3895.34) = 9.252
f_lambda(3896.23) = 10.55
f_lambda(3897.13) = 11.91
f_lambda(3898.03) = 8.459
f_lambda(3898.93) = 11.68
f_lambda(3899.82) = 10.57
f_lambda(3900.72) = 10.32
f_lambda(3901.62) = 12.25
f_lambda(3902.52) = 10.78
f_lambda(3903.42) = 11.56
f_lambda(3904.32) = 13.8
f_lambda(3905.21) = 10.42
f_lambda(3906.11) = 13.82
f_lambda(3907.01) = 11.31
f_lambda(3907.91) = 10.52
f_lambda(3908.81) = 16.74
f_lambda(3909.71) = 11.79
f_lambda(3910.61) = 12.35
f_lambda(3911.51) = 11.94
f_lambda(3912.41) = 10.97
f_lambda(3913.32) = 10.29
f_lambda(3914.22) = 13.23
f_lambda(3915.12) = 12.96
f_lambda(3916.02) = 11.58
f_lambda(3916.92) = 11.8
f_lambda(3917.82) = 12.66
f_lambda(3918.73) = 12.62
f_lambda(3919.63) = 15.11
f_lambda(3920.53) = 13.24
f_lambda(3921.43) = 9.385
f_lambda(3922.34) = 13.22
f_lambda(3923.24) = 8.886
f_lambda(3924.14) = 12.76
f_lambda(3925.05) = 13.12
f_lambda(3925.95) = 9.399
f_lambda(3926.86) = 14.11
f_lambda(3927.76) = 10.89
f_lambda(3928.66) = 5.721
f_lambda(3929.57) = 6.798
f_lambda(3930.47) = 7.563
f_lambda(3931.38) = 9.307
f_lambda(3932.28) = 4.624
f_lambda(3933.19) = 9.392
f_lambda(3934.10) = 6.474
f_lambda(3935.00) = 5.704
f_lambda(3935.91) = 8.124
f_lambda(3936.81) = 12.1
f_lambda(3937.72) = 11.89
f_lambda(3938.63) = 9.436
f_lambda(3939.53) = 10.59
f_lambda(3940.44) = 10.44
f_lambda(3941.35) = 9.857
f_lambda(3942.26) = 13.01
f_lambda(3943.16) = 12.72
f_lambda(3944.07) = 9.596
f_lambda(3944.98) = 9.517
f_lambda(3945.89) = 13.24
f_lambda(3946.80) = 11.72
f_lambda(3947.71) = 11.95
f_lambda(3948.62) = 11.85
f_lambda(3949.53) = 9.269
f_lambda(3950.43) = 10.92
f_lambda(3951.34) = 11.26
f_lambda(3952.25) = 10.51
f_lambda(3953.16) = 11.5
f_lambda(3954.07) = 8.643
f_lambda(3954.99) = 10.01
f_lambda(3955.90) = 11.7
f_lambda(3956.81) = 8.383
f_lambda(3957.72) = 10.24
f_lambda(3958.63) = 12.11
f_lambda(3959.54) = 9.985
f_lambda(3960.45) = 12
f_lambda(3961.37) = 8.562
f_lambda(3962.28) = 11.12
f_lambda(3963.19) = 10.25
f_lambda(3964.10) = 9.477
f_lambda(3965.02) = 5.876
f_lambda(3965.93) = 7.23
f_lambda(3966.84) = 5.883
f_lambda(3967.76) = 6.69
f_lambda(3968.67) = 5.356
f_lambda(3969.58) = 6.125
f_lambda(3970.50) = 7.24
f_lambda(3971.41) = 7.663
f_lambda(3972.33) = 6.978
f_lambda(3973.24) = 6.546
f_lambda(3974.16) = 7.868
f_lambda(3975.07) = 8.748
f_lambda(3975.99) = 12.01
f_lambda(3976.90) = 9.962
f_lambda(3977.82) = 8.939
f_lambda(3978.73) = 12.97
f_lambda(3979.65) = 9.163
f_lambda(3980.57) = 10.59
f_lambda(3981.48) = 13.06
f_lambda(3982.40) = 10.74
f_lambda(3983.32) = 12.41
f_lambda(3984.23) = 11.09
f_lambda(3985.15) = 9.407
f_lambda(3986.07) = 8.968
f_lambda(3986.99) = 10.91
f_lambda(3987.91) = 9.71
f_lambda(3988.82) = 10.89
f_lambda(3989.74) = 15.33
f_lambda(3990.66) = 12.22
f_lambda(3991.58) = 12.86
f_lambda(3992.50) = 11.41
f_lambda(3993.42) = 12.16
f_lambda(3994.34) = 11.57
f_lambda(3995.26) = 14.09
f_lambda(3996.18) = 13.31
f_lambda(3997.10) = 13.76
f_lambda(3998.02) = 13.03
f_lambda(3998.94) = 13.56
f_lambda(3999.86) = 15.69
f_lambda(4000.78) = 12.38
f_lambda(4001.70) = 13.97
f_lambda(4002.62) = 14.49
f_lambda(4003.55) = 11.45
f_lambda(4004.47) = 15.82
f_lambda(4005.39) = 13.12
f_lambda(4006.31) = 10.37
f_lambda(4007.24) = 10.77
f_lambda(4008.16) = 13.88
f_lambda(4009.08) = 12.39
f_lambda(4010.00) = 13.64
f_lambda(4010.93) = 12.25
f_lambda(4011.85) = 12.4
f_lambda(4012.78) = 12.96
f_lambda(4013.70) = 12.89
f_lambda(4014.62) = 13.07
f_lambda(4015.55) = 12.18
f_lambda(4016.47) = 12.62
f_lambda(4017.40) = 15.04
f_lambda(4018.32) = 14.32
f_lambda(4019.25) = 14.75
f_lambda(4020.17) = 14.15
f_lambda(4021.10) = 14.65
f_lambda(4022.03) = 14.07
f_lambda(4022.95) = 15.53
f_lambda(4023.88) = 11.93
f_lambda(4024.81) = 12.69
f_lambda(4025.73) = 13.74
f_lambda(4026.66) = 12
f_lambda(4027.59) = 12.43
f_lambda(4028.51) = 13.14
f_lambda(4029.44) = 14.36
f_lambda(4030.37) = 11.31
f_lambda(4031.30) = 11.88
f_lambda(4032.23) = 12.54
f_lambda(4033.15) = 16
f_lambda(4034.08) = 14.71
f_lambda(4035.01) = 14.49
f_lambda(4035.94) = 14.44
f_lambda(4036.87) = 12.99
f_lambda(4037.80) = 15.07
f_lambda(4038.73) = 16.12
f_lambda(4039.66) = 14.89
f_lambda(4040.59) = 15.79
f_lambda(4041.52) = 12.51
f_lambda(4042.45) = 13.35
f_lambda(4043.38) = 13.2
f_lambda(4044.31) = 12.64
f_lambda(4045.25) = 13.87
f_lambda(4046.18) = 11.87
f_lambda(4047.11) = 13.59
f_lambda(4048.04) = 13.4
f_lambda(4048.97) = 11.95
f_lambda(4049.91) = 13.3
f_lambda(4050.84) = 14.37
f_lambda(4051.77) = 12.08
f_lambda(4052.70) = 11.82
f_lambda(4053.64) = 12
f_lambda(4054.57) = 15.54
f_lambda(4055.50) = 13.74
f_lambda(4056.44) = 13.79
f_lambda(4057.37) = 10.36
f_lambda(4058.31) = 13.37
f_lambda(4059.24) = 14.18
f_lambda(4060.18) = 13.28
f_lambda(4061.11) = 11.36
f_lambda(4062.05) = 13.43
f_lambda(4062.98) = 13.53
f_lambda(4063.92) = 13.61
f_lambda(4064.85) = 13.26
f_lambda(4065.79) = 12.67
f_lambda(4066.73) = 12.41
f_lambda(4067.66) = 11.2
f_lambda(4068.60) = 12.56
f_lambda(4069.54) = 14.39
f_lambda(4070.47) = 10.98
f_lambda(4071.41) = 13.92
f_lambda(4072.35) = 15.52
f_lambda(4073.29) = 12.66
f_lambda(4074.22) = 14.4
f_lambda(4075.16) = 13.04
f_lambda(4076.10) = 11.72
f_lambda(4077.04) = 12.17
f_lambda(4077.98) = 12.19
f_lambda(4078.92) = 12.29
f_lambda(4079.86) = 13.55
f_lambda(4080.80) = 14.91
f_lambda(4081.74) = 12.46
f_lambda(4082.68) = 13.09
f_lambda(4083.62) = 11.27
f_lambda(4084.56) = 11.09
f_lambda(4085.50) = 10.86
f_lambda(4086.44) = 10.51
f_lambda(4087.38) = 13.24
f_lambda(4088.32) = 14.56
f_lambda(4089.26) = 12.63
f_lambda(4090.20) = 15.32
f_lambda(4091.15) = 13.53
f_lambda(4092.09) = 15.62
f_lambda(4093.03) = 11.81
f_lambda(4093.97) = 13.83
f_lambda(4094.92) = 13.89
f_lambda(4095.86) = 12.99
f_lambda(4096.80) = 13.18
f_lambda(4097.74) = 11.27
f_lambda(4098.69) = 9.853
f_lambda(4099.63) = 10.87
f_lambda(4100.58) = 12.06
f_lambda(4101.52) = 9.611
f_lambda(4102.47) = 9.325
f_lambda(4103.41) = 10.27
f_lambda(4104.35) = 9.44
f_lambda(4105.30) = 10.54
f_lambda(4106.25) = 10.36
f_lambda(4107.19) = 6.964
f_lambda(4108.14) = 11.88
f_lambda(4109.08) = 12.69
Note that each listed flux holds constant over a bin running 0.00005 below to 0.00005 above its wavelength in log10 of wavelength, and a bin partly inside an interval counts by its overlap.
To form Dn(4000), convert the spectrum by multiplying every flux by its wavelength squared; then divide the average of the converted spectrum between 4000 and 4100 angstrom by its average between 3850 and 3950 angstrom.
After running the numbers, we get 1.29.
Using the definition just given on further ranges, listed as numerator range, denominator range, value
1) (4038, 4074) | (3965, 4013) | 1.24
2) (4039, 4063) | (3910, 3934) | 1.30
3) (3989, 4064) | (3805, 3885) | 1.41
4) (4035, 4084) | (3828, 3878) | 1.43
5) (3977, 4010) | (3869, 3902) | 1.19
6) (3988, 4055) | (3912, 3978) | 1.39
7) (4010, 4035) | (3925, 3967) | 1.41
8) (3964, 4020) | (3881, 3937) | 1.09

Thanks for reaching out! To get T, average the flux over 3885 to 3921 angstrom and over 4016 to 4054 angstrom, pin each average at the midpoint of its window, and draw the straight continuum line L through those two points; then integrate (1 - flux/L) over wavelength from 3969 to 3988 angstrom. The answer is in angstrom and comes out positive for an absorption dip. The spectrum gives 4.6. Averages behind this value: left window 11.3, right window 13.6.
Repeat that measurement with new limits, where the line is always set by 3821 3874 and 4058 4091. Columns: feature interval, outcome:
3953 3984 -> 6.13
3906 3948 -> 0.46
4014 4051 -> -3.70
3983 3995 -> 0.35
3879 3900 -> 0.35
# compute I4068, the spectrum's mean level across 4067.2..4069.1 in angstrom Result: 11.9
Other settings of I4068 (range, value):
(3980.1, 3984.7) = 11.6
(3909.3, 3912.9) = 11.7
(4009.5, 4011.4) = 12.9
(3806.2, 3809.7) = 9.74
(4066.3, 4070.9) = 12.3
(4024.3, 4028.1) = 12.7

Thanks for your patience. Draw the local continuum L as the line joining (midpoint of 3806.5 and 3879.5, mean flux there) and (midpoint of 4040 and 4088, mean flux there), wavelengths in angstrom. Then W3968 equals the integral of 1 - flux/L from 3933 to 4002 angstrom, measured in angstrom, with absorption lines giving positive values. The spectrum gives 7.9 angstrom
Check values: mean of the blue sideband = 10.3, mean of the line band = 10.4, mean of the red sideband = 12.9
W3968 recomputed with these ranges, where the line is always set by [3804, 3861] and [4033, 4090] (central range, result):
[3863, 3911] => -2.38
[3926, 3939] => 2.95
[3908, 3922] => -1.70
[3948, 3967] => 2.83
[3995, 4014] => -1.23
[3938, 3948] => 0.32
